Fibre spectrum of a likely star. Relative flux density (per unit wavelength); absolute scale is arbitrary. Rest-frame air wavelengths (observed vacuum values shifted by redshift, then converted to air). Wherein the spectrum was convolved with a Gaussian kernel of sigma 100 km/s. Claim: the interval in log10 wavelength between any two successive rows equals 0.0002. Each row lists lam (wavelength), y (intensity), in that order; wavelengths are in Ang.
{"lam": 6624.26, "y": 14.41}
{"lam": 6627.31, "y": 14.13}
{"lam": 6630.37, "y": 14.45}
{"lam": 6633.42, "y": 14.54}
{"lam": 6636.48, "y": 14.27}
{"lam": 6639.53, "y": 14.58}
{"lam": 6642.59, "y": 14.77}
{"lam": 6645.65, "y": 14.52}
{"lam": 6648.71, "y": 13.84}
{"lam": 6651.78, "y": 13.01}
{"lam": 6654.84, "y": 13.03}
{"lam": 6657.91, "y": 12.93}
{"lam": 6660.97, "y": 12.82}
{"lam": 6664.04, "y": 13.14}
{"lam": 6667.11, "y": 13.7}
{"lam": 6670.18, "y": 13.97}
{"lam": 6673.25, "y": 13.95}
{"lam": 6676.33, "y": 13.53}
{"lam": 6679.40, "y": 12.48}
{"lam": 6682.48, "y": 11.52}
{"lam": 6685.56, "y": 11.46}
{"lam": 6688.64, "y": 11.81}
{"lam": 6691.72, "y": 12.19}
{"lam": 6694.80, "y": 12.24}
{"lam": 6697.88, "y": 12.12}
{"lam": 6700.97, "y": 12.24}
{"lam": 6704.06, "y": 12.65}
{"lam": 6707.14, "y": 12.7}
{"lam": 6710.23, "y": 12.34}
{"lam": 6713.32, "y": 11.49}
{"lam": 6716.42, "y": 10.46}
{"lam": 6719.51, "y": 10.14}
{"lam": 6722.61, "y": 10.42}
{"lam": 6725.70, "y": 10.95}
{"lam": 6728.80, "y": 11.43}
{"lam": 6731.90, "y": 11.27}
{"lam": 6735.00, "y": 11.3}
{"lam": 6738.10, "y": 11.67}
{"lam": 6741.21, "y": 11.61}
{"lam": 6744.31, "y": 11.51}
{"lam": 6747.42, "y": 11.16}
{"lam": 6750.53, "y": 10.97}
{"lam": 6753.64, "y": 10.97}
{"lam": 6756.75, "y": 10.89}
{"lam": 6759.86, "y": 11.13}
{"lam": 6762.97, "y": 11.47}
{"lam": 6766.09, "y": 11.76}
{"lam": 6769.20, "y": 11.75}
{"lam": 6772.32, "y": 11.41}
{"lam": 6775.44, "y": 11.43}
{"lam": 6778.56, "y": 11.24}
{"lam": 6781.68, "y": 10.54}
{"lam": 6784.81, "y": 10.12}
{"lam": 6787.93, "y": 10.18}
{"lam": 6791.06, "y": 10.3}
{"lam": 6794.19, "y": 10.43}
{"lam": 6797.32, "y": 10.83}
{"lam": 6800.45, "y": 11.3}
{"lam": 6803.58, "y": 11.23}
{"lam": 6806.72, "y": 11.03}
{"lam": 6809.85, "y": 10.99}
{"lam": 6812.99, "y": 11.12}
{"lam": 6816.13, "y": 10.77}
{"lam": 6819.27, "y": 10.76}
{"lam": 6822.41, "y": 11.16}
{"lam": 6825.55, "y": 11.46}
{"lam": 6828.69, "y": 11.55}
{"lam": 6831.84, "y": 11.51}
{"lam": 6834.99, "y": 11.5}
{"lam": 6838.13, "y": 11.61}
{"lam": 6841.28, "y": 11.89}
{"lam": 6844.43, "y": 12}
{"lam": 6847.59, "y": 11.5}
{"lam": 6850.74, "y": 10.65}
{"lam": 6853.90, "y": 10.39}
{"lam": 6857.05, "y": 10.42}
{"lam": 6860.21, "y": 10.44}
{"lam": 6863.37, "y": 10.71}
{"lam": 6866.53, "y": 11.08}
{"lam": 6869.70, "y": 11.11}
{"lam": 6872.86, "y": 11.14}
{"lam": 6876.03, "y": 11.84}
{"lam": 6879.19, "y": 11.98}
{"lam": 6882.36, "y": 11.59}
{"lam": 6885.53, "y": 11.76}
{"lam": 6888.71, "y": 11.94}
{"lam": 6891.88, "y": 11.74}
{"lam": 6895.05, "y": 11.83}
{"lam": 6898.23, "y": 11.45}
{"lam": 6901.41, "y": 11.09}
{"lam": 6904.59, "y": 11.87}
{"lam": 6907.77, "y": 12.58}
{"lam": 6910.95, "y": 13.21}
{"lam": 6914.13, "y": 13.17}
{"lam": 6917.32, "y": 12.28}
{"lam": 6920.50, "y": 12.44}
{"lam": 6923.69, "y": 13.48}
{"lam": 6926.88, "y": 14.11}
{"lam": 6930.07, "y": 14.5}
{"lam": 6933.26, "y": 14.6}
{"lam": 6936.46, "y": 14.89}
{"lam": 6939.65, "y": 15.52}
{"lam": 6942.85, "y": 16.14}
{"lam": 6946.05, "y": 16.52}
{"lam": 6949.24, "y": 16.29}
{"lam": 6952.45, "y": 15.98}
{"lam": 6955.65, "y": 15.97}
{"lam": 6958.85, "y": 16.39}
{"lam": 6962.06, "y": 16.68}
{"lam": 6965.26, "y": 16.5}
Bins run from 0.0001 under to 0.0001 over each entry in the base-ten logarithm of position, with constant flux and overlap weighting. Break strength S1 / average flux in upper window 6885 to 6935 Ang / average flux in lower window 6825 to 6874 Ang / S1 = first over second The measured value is 1.13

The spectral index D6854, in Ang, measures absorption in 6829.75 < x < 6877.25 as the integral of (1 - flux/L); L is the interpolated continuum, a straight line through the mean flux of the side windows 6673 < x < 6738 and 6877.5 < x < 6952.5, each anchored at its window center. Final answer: 6.22 Ang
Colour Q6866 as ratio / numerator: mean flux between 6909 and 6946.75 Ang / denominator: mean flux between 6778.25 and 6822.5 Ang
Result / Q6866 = 1.3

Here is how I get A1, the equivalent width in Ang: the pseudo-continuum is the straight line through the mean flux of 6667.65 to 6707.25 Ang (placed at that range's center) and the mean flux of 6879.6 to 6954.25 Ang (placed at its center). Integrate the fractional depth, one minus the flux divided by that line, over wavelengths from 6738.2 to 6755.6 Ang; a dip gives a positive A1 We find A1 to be 2.0 Ang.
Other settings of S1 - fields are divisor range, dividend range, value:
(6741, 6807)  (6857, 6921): 1.06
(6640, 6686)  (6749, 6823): 0.83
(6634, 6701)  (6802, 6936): 0.90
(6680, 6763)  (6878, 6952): 1.16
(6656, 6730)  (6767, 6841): 0.91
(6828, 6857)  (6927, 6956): 1.37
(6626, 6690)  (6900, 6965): 1.07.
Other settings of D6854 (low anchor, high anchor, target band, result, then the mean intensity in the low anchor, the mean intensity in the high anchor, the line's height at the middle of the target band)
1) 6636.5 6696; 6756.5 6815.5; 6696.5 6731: 2.19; 13.2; 11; 12.3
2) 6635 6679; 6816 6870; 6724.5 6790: 6.09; 13.7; 11.1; 12.3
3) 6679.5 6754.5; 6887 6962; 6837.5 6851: 1.42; 11.5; 13.9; 13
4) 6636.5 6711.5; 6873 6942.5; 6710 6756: 6.43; 13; 12.8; 13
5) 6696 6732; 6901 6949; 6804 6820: 2.11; 11.5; 13.9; 12.6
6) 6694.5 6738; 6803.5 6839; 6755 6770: 0.03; 11.5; 11.2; 11.4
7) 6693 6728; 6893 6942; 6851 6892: 5.18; 11.6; 13.2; 12.8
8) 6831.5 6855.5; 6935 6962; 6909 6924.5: 1.83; 11.4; 16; 14.6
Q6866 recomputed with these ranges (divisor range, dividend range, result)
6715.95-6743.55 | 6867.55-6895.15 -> 1.05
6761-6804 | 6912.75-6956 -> 1.34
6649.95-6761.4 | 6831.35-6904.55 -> 0.95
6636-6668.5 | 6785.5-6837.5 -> 0.80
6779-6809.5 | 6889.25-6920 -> 1.14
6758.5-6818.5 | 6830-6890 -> 1.03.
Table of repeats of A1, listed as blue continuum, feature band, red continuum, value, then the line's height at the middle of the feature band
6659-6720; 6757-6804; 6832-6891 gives 3.28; 11.8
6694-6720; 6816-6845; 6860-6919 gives 0.89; 11.8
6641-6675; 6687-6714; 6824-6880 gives 1.80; 13.1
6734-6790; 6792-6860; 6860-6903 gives 1.11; 11.3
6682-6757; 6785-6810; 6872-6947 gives 2.84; 12.1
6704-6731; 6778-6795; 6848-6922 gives 1.51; 11.4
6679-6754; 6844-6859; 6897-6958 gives 2.57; 13.2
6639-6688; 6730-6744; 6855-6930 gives 1.50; 12.8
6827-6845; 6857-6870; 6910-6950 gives 1.78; 12.5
